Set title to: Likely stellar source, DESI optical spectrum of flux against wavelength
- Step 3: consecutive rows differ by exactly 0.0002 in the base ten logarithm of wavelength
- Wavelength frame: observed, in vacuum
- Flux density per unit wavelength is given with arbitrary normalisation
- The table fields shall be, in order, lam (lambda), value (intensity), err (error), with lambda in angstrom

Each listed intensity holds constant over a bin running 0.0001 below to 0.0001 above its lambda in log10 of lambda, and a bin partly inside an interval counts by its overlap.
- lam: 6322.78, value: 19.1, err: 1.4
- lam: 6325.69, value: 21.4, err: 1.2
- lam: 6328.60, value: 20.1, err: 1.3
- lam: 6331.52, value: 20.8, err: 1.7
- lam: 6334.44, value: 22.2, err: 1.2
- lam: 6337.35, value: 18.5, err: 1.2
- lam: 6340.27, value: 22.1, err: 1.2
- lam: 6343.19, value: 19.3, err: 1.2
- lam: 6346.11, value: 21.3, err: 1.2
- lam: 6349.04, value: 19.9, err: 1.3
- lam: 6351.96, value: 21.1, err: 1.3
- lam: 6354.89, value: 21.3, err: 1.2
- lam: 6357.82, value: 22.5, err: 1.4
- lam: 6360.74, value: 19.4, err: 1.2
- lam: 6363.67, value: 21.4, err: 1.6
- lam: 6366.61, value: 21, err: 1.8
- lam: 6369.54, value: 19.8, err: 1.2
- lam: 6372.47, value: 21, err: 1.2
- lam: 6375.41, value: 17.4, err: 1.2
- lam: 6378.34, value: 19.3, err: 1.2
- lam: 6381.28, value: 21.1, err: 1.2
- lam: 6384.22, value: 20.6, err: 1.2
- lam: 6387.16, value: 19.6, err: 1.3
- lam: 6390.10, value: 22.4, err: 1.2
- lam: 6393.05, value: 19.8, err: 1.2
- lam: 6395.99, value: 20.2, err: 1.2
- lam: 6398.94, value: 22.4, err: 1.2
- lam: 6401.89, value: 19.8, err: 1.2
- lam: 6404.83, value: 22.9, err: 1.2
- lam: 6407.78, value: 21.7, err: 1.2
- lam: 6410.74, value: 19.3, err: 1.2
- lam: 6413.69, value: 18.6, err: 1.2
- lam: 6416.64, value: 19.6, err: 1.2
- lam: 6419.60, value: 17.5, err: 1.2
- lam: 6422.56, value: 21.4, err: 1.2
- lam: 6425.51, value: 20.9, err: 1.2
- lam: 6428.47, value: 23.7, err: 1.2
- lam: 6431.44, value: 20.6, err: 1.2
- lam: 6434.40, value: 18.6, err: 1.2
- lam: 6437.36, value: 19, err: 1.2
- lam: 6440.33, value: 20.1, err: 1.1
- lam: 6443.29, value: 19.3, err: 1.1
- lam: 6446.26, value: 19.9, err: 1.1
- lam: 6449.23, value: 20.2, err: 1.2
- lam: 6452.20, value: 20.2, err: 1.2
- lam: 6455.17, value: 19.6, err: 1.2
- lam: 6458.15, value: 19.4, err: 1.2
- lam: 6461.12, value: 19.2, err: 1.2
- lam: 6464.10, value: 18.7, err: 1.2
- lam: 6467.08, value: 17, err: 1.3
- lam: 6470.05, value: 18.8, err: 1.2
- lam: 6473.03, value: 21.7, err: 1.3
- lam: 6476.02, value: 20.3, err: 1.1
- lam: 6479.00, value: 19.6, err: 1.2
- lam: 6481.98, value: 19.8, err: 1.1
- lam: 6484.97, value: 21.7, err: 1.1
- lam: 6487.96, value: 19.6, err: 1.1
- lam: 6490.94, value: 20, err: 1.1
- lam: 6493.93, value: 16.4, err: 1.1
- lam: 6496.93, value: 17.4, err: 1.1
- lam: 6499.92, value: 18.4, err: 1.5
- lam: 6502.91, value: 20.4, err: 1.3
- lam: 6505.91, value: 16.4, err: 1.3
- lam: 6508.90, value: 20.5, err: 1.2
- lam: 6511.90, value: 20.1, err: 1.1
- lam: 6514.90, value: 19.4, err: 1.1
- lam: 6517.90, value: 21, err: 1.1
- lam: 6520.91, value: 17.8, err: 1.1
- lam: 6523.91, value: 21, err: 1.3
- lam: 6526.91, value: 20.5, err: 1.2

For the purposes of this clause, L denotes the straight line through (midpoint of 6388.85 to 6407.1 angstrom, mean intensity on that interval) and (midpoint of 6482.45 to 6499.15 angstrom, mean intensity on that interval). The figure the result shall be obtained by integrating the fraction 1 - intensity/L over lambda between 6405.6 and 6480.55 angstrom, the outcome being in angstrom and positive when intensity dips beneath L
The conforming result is 1.3 angstrom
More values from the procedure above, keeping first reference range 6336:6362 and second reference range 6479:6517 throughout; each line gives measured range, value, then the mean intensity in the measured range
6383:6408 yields -1.04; 21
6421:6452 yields -0.87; 20.4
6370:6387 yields 0.41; 19.9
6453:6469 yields 0.60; 18.8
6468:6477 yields -0.28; 20.1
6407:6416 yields 0.15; 19.7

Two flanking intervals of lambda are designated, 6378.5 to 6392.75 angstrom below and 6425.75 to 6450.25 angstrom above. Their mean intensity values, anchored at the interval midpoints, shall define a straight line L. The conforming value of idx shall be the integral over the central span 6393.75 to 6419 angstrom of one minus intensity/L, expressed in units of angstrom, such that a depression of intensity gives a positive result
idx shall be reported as 0.1 angstrom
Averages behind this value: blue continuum 20.7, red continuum 20.2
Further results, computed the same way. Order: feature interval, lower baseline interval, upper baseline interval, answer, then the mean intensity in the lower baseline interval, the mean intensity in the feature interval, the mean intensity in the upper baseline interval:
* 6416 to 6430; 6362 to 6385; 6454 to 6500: -0.7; 20.2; 20.7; 19.2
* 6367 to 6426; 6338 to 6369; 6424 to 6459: 0.6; 20.8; 20.3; 20.1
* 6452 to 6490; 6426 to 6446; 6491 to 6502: -1.6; 20.2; 19.7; 17.9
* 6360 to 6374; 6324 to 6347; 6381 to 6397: 0.0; 20.7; 20.6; 20.6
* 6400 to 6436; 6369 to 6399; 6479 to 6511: -0.9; 20.2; 20.4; 19.1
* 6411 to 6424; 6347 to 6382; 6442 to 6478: 0.4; 20.4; 19.3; 19.5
